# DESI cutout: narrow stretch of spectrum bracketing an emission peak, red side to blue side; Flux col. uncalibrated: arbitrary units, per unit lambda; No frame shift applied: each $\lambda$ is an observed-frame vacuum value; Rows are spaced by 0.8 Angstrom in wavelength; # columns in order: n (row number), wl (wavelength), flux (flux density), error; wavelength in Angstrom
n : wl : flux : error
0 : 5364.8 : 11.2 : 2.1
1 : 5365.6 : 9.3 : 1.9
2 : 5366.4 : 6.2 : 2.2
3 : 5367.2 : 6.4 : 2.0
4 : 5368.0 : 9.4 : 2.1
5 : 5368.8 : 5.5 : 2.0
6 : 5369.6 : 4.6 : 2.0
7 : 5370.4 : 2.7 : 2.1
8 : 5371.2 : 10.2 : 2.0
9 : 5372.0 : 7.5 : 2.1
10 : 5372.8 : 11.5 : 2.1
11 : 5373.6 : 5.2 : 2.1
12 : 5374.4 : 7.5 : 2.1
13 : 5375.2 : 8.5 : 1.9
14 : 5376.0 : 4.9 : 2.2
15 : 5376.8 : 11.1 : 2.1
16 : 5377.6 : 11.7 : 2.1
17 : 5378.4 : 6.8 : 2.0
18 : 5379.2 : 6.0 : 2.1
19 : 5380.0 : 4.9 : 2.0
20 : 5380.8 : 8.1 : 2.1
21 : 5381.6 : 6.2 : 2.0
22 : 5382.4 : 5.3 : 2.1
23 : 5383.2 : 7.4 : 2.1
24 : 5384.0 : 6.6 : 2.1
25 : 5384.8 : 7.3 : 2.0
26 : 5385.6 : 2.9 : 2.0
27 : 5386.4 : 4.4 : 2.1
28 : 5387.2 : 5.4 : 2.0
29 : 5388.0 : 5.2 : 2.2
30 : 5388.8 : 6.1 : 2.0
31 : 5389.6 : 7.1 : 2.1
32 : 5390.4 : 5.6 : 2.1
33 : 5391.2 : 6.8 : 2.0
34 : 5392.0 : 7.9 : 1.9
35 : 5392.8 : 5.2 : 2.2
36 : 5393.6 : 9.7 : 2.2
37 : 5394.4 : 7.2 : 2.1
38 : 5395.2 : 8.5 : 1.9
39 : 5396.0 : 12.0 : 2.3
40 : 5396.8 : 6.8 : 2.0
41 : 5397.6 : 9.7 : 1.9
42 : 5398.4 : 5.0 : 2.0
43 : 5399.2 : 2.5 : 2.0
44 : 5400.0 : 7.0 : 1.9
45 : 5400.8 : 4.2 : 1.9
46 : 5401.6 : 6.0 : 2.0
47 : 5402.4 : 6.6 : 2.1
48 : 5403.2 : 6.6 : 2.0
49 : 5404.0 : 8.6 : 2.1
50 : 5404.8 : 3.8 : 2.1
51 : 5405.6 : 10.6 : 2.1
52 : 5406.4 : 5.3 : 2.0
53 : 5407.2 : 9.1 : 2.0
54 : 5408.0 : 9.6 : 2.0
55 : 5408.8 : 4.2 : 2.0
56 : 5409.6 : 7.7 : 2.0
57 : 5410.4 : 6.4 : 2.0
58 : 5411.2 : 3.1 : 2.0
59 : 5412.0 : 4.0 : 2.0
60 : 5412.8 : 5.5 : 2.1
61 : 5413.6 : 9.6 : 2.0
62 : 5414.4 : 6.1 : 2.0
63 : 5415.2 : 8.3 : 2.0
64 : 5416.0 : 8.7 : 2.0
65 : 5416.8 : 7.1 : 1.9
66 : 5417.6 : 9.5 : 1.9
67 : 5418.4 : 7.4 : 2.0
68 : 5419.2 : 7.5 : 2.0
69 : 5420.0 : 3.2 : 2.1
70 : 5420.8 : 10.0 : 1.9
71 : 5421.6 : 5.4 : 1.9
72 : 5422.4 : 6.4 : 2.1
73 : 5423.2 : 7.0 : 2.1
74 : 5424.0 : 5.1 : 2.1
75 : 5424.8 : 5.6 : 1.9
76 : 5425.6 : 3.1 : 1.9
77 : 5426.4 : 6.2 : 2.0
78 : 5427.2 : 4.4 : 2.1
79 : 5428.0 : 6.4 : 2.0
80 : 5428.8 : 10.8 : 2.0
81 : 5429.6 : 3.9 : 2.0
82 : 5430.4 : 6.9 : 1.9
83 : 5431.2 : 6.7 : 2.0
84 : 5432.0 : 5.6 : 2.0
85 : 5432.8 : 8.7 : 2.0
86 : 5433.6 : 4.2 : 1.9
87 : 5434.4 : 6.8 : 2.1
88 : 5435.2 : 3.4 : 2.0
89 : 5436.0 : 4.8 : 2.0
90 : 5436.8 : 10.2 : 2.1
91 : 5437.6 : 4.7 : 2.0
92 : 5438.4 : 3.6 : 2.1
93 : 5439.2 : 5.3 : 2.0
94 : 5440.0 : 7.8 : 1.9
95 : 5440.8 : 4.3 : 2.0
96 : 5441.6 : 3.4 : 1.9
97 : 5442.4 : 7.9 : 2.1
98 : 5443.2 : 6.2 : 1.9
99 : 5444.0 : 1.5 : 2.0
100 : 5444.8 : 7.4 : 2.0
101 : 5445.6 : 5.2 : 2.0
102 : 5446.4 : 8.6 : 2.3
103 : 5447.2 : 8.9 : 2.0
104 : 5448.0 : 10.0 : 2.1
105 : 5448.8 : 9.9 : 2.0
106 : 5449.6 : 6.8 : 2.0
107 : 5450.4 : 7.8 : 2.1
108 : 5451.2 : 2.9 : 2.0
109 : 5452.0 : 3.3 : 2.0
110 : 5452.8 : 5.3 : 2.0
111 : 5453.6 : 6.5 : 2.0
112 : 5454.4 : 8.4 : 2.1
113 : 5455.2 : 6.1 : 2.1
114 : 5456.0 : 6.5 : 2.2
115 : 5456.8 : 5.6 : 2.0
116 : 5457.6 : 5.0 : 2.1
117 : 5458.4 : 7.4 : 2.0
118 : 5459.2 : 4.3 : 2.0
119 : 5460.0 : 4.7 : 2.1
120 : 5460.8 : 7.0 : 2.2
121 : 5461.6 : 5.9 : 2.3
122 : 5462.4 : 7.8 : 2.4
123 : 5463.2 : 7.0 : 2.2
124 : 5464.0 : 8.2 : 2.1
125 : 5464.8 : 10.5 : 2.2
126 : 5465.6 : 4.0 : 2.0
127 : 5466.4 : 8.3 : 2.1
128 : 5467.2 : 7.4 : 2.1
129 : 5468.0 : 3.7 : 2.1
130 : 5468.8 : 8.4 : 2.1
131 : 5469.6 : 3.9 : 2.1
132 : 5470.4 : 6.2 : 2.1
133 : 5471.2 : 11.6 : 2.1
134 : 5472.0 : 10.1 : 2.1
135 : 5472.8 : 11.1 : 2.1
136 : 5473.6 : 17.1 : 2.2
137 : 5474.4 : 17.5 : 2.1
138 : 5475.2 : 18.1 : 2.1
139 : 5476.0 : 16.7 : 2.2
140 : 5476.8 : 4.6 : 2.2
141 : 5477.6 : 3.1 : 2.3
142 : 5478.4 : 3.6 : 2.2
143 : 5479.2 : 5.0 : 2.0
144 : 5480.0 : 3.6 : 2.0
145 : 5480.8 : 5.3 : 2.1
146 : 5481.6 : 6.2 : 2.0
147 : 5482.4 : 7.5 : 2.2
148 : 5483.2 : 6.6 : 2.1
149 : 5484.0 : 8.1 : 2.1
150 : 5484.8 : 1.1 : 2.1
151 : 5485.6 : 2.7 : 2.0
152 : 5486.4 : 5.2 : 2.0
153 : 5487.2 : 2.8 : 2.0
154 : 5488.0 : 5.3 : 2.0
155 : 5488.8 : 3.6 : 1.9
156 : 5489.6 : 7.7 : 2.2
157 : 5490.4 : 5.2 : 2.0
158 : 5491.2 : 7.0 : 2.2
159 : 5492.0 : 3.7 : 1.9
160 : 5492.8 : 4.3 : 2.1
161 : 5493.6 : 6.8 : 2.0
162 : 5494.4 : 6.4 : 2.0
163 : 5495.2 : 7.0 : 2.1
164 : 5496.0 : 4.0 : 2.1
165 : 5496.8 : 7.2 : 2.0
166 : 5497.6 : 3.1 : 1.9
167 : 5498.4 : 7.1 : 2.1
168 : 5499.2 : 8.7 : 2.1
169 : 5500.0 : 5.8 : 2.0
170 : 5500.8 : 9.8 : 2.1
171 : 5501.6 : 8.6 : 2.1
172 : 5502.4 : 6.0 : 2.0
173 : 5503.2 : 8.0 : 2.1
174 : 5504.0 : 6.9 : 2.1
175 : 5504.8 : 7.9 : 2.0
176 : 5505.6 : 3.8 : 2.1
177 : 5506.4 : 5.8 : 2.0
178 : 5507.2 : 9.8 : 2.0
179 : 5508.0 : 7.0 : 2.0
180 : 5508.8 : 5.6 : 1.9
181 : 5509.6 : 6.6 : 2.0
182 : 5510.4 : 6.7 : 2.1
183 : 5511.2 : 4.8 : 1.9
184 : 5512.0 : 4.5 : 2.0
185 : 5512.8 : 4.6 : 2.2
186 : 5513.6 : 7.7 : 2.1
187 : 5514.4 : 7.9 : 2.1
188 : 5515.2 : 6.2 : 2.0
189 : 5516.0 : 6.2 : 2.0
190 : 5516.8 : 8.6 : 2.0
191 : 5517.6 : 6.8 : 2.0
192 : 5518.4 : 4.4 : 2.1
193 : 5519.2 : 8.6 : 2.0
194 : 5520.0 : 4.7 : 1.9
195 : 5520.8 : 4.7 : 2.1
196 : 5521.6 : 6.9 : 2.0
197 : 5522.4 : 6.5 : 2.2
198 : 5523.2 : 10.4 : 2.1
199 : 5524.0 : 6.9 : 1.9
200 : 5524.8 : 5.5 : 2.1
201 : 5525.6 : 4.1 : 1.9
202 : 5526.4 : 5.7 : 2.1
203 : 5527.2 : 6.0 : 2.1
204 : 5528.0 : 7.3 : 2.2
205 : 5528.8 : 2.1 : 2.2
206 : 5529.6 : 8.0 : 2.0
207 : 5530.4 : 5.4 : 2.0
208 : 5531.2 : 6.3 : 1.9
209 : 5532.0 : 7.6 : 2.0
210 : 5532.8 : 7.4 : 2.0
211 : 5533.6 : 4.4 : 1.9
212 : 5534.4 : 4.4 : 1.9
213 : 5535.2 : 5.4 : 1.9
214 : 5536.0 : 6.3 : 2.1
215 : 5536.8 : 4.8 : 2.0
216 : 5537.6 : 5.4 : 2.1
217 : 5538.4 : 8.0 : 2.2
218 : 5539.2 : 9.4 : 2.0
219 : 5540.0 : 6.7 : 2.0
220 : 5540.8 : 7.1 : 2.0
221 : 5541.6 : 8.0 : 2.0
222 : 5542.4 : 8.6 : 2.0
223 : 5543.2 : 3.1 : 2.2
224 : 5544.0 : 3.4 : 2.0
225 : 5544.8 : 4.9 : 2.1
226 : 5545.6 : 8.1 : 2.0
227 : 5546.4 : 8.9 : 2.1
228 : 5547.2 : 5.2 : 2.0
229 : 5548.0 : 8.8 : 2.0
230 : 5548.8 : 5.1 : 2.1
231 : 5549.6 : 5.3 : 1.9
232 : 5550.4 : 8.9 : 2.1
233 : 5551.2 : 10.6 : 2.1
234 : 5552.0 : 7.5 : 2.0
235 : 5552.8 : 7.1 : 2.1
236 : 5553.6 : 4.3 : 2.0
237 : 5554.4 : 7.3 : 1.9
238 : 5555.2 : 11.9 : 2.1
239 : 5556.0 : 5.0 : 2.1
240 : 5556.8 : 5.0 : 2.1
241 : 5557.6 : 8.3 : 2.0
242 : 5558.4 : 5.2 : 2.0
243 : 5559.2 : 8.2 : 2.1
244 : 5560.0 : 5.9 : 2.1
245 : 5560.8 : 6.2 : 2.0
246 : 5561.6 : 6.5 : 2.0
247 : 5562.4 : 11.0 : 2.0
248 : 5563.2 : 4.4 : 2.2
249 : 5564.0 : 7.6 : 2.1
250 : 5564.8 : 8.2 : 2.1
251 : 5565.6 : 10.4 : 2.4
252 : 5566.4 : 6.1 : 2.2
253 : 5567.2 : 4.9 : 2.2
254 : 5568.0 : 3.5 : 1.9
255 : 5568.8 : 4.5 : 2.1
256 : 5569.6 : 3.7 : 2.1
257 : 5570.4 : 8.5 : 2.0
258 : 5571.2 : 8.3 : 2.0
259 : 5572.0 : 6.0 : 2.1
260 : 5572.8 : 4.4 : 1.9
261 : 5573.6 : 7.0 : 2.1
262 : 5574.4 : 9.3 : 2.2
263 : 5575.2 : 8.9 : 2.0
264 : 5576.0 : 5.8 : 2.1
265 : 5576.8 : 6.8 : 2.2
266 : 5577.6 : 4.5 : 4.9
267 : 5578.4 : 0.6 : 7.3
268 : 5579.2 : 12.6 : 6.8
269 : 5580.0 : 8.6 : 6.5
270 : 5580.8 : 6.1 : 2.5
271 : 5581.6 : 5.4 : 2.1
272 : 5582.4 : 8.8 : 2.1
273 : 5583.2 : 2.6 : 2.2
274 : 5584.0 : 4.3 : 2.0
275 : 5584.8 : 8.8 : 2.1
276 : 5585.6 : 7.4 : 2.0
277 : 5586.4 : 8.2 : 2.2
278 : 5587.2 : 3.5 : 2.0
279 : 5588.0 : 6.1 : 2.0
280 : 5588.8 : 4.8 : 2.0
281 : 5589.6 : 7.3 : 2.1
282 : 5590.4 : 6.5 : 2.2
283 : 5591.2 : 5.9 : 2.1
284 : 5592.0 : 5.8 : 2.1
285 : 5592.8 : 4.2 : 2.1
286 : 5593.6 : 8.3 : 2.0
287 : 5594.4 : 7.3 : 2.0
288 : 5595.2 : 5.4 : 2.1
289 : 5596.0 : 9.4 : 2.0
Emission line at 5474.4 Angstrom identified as H-gamma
